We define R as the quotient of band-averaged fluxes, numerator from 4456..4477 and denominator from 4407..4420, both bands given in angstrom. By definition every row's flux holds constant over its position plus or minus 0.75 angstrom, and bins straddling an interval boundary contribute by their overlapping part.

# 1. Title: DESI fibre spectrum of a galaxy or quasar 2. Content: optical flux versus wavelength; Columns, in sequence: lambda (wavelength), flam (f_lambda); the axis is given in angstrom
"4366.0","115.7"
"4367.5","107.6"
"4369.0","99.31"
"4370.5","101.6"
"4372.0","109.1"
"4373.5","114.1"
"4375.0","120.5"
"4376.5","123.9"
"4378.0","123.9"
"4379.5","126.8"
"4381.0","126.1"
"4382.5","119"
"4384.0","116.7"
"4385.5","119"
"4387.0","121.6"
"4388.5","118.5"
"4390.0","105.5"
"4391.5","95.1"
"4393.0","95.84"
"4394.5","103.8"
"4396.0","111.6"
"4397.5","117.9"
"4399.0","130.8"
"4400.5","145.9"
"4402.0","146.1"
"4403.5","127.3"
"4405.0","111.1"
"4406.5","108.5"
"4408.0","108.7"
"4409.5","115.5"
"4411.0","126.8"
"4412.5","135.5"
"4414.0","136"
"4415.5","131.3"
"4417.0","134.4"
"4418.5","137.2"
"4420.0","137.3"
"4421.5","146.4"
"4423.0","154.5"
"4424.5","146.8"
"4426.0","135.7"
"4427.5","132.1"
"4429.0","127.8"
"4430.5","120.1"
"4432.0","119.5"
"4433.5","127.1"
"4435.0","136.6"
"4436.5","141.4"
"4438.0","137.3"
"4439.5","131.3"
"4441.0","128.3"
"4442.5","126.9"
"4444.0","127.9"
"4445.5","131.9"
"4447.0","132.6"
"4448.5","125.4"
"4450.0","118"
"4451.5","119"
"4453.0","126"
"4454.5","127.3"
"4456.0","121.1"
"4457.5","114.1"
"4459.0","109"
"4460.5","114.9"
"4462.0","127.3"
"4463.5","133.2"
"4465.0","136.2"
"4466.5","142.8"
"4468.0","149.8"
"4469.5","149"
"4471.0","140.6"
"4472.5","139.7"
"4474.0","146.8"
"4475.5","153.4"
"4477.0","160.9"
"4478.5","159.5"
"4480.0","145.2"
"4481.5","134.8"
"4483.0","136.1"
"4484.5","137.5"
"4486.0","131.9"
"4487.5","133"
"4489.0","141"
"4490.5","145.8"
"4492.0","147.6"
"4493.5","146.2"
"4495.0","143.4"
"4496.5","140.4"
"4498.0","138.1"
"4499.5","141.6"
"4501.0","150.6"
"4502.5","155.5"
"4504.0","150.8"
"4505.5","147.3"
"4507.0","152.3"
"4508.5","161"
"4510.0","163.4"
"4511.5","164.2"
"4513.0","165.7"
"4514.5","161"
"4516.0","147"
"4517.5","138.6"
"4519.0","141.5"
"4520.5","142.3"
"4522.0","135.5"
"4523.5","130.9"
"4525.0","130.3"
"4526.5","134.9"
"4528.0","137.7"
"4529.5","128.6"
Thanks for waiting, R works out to 1.06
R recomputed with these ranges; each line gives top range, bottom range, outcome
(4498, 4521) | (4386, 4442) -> 1.20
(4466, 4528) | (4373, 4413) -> 1.22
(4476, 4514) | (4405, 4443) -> 1.13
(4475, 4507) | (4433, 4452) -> 1.12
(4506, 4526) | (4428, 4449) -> 1.15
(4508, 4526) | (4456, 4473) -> 1.12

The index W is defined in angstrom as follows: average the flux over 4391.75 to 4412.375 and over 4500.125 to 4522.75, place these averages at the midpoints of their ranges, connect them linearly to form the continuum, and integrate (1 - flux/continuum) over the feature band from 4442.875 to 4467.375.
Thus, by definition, 1.7 angstrom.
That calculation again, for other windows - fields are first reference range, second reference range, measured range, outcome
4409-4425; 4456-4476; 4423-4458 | 1.7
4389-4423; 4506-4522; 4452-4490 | 1.3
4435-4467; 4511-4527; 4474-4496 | -1.3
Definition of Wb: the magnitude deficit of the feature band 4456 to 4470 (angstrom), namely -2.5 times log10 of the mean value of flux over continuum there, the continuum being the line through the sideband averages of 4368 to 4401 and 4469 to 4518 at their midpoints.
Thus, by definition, 0.072 mag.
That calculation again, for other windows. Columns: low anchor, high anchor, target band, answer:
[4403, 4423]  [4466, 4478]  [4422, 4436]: 0.000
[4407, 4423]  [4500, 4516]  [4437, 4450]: 0.077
